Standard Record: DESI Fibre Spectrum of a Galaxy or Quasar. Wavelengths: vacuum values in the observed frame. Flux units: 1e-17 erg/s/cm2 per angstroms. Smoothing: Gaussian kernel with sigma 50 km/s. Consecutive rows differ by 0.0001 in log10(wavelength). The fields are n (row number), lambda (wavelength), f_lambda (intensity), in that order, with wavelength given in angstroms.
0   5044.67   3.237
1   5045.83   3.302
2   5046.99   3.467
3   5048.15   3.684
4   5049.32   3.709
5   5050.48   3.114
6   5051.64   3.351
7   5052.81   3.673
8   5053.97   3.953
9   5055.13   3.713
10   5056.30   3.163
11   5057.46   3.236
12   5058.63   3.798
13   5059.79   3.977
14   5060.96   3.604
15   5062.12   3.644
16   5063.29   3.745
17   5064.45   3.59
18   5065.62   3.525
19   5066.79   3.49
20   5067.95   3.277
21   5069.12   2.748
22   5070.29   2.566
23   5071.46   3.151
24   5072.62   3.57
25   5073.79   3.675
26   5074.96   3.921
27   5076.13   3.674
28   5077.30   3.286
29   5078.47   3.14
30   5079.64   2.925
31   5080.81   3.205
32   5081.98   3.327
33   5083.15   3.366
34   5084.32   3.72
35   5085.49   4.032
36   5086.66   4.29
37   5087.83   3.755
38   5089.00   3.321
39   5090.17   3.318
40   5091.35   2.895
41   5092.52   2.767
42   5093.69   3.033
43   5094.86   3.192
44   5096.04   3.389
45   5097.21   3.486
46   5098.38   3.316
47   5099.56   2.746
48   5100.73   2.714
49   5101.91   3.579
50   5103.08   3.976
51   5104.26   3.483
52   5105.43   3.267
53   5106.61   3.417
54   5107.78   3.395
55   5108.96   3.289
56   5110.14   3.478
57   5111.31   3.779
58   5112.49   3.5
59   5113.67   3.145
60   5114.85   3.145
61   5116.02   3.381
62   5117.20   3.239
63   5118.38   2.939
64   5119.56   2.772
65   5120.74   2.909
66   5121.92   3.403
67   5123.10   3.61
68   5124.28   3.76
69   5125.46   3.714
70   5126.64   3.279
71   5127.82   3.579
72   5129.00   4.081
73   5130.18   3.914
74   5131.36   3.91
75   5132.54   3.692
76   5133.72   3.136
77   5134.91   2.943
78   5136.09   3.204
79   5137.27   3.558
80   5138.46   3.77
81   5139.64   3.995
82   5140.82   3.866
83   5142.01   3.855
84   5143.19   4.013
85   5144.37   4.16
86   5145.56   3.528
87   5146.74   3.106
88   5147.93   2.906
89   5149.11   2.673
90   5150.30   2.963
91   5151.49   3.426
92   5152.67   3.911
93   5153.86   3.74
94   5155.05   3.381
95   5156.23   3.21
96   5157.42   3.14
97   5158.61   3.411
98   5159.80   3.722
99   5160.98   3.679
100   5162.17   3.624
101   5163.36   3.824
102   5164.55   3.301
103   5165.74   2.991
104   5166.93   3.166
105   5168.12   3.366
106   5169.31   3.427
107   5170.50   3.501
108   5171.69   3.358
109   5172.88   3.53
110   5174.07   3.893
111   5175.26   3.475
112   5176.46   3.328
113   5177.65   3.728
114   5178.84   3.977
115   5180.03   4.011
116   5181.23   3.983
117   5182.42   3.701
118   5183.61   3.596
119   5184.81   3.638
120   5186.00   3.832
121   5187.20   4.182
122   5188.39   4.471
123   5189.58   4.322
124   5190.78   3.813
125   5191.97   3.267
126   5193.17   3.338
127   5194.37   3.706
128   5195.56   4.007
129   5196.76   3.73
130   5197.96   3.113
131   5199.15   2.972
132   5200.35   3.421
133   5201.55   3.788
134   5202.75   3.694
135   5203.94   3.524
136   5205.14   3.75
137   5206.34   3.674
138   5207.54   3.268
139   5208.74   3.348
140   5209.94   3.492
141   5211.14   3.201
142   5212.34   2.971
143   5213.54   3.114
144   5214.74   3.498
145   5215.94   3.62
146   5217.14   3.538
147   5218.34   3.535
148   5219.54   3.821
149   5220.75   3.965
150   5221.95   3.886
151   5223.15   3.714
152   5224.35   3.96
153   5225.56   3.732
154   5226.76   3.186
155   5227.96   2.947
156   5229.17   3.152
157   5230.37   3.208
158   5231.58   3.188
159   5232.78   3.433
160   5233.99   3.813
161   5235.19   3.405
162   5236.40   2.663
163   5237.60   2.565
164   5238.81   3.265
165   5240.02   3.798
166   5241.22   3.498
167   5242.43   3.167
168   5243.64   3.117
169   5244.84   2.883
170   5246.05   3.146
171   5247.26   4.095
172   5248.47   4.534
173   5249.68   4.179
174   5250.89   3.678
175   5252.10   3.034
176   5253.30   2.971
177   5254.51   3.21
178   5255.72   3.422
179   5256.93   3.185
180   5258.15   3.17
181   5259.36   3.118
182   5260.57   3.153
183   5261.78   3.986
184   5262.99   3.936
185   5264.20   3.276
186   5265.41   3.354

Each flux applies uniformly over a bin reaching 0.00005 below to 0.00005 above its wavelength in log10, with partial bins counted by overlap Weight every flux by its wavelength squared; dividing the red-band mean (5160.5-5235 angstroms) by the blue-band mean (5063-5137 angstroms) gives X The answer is 1.10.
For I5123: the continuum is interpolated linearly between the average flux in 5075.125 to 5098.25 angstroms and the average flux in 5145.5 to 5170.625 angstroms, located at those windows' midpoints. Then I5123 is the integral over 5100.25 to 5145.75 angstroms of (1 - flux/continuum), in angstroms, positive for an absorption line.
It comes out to -1.7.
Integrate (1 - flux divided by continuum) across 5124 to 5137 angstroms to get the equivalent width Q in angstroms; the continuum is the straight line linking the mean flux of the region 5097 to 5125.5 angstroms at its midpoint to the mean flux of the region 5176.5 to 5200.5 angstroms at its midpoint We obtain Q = -0.5 angstroms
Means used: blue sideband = 3.33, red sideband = 3.74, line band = 3.56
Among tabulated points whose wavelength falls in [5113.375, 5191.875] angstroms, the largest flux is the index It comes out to 4.471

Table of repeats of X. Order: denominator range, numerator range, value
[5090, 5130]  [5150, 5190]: 1.11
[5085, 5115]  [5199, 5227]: 1.10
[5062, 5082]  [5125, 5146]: 1.13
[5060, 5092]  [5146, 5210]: 1.07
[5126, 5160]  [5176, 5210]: 1.07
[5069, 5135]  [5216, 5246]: 1.05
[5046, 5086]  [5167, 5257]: 1.08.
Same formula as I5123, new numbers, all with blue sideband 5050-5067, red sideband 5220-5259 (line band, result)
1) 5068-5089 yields 0.8 angstroms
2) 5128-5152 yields -0.2 angstroms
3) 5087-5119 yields 2.1 angstroms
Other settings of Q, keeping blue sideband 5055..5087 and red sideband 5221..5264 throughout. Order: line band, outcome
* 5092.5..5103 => 0.8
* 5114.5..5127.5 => 0.6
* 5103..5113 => -0.1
